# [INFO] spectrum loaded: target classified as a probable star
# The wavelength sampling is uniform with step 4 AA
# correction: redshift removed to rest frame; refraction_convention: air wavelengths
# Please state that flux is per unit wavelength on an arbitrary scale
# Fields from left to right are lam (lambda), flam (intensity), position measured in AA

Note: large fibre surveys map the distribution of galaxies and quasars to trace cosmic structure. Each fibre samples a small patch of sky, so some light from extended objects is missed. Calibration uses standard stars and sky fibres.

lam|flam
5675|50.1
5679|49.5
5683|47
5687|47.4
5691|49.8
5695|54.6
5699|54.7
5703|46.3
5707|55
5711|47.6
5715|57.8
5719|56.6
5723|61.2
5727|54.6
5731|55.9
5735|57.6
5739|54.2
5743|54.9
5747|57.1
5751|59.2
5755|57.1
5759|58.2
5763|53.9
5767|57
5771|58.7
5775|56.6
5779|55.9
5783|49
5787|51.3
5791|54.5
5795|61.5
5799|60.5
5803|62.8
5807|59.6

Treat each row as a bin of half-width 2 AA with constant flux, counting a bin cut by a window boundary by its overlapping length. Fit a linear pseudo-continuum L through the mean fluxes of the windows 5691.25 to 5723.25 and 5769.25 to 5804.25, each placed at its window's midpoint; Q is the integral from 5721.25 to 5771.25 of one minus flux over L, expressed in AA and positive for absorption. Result -1.6 AA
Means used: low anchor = 53.6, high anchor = 56.6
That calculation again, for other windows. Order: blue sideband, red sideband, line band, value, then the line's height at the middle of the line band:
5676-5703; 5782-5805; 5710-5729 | -1.4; 52.1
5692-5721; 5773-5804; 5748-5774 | -1.0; 55.2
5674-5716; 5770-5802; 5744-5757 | -0.9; 54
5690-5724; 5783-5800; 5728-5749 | -0.6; 54.4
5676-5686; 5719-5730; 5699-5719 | 0.7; 54.2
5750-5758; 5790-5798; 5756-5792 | 2.0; 58.4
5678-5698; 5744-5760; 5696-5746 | -0.8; 53.9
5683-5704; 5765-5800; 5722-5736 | -1.2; 52.6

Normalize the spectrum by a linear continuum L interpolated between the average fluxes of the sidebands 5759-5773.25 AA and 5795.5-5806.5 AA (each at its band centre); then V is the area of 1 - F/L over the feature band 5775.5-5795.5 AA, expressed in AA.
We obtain 1.77 AA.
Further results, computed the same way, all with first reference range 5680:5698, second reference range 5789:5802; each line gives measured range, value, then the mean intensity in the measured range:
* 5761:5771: 0.09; 56.1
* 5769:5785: 0.69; 55.1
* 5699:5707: 0.09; 50.6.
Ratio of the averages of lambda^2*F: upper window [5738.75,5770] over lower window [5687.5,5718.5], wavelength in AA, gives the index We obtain 1.1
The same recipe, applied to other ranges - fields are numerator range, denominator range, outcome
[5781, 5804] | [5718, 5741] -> 1.02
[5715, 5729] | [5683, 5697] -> 1.16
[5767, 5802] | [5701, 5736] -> 1.05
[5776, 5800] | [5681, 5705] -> 1.14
